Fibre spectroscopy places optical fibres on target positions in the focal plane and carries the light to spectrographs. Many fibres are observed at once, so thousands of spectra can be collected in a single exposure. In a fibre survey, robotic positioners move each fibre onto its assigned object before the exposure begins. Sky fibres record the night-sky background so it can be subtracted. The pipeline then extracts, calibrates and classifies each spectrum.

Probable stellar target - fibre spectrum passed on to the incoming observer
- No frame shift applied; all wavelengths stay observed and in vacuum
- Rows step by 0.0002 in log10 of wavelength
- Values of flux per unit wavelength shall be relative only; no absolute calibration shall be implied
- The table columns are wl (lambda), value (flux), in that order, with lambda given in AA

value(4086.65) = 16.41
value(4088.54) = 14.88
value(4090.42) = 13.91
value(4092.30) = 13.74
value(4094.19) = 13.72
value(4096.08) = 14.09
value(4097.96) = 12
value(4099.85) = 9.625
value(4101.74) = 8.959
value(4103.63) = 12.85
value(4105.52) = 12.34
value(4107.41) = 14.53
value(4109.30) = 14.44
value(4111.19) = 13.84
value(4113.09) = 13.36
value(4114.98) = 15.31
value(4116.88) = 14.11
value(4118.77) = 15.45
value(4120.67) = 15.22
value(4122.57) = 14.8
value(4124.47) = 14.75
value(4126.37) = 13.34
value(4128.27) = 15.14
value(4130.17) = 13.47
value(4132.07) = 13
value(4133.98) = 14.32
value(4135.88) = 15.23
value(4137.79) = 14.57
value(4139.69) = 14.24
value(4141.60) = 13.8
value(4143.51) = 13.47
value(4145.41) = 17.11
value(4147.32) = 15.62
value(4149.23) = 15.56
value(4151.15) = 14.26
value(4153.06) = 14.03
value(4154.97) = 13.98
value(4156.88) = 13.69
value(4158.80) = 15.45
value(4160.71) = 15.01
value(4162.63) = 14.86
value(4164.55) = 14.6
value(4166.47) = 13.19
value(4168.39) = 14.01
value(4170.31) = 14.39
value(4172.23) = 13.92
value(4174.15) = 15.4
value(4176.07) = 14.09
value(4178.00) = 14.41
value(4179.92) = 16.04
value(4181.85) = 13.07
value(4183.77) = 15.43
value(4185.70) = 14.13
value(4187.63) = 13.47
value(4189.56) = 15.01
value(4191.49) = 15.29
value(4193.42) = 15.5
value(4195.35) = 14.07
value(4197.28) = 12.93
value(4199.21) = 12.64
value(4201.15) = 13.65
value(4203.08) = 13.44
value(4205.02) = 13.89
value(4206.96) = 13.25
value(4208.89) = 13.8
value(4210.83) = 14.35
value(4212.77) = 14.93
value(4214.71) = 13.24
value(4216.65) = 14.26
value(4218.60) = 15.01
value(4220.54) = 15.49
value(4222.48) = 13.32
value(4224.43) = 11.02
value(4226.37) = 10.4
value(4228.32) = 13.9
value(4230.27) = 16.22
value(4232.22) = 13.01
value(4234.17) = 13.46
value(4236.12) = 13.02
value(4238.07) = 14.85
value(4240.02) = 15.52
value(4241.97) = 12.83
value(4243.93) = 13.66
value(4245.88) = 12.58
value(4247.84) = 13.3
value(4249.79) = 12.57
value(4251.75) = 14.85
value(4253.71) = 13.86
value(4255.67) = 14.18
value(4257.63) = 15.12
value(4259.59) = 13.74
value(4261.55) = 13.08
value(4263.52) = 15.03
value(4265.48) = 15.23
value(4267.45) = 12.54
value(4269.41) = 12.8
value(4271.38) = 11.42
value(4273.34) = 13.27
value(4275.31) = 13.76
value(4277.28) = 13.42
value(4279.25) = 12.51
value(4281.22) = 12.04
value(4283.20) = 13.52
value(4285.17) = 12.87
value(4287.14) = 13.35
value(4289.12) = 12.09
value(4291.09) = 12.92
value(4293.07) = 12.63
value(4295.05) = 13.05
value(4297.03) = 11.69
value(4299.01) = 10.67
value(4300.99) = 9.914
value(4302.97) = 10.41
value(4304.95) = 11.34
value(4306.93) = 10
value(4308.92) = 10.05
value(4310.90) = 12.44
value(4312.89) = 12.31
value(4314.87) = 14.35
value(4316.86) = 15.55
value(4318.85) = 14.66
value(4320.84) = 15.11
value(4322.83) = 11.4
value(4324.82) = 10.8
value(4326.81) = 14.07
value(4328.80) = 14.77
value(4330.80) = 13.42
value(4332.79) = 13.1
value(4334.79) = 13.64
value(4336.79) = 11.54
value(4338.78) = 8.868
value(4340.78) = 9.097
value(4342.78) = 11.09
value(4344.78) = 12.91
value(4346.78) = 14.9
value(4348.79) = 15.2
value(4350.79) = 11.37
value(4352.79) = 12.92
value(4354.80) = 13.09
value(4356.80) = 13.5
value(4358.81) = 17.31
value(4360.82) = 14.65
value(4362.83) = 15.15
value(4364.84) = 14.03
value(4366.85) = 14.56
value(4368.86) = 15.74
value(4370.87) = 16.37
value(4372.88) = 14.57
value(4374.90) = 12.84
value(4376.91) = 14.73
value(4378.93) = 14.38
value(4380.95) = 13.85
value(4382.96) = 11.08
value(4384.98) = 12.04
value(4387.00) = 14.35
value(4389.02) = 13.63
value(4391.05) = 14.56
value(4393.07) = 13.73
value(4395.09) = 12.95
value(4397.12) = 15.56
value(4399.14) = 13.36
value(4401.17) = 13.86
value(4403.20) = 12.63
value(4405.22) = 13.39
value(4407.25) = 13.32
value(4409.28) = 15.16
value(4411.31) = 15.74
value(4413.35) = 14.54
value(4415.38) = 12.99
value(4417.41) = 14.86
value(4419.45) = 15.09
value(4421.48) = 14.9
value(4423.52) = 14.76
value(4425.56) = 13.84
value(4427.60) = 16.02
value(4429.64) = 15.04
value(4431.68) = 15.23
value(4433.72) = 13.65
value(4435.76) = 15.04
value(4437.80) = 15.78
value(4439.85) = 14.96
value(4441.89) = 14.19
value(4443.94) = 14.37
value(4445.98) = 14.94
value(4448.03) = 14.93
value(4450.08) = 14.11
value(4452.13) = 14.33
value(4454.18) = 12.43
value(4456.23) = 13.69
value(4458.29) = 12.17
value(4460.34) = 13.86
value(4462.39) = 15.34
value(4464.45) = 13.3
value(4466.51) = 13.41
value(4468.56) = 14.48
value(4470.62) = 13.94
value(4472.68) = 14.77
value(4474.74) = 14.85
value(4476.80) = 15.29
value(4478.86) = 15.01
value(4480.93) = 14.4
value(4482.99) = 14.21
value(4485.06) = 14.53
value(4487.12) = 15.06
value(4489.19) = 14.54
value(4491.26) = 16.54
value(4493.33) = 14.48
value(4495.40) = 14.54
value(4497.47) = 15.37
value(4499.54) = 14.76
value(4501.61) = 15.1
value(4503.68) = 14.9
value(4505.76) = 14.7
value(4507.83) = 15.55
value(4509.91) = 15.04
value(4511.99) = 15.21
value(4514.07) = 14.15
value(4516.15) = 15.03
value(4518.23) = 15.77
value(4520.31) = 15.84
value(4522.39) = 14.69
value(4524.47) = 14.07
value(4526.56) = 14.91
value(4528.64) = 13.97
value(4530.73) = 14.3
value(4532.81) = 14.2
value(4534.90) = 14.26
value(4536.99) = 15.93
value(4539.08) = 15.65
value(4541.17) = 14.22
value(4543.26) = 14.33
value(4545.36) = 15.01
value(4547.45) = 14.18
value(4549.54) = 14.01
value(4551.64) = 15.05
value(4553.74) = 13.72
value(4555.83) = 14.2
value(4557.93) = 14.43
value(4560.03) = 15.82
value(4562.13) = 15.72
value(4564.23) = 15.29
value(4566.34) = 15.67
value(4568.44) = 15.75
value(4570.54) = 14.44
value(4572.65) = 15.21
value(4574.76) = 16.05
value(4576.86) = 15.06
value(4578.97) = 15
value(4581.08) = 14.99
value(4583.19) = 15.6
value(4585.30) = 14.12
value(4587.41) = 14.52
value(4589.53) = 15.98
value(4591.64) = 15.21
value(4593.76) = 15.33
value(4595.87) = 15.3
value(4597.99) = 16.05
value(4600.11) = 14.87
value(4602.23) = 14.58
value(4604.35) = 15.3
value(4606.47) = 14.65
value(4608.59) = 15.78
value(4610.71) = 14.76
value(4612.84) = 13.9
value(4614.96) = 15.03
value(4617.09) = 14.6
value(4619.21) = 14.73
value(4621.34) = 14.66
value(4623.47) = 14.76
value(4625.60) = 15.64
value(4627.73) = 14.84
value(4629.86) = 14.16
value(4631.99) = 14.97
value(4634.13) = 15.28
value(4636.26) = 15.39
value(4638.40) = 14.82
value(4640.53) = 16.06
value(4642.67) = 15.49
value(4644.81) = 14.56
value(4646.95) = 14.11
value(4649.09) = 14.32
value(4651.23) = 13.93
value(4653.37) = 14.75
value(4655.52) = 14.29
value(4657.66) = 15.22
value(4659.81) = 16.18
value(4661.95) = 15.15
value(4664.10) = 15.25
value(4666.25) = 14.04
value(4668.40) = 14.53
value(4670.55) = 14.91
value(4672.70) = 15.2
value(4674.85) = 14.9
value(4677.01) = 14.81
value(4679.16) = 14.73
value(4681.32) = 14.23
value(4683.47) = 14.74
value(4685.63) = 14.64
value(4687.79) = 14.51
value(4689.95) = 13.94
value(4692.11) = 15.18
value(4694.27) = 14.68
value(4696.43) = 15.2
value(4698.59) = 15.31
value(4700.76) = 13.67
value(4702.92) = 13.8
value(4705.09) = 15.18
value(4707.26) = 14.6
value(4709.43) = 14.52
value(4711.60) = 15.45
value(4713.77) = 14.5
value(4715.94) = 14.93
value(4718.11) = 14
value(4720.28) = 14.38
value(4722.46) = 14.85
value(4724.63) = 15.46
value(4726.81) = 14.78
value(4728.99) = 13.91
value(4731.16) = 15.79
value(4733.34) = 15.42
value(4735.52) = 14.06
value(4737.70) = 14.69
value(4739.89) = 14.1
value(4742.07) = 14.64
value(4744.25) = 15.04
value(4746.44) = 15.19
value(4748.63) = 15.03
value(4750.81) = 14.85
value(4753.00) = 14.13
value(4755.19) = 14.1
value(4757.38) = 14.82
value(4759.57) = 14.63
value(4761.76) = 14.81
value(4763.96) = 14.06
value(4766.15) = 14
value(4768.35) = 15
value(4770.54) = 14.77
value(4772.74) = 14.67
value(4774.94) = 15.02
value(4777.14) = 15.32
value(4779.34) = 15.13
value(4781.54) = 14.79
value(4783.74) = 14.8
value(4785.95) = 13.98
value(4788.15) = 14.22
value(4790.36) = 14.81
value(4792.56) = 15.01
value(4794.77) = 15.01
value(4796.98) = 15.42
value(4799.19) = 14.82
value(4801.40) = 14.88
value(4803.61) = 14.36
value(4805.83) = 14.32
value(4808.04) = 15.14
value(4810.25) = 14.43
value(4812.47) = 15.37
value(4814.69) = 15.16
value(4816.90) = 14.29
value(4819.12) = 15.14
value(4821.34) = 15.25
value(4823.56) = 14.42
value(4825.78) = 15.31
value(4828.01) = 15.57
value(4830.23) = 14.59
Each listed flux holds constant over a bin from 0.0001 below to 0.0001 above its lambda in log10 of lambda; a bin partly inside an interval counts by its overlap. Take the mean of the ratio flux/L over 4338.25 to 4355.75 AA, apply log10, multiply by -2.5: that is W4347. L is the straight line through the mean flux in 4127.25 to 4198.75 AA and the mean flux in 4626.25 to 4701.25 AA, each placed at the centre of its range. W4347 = 0.19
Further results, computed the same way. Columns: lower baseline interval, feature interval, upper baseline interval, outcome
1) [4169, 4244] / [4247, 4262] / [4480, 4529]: 0.02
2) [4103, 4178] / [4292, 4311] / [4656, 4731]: 0.28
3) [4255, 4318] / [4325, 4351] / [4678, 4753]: 0.03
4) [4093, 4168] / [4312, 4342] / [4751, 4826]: 0.11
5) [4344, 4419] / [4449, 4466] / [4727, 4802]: 0.04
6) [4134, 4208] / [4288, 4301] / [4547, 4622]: 0.21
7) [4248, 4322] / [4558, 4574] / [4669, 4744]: -0.09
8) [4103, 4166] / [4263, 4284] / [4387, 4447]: 0.10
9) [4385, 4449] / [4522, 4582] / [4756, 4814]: -0.02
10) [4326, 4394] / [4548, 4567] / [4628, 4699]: -0.03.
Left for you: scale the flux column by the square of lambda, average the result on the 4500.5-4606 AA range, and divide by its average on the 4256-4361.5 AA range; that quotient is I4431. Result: 1.30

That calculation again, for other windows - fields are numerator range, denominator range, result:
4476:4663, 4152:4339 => 1.29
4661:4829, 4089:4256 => 1.36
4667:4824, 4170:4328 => 1.37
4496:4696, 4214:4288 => 1.29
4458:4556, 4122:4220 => 1.19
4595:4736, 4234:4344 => 1.37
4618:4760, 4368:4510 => 1.14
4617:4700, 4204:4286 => 1.31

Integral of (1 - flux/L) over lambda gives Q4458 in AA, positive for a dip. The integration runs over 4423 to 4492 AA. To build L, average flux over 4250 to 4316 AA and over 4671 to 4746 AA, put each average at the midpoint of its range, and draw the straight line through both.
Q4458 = -4.8 AA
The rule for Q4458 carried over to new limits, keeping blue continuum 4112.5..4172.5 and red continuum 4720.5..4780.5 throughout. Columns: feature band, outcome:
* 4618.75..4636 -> -0.3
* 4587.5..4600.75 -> -0.7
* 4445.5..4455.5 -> 0.4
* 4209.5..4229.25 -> 1.3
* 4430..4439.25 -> -0.2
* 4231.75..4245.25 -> 0.7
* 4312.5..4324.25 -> 0.6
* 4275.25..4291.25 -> 1.8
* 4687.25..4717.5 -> 0.1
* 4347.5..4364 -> 0.5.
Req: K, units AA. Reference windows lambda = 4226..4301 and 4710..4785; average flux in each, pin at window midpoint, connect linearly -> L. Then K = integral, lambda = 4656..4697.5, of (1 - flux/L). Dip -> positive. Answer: -0.9 AA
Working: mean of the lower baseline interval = 13.3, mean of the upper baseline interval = 14.7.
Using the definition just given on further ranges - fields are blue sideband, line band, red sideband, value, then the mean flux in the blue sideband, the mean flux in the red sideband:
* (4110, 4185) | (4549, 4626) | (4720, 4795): -1.90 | 14.5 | 14.7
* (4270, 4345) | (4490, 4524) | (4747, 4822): -4.38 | 12.4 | 14.8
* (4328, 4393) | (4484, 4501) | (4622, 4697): -1.04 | 13.5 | 14.8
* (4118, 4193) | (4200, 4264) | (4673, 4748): 3.47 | 14.5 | 14.7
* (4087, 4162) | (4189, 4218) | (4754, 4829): 0.26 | 14.1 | 14.8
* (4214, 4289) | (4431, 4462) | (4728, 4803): -0.62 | 13.5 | 14.7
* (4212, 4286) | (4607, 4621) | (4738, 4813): -0.41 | 13.6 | 14.7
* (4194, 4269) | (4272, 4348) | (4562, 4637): 8.48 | 13.7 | 15.1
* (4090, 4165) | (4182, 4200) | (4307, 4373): -0.52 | 14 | 13.4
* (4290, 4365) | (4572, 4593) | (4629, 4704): -1.34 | 12.7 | 14.8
